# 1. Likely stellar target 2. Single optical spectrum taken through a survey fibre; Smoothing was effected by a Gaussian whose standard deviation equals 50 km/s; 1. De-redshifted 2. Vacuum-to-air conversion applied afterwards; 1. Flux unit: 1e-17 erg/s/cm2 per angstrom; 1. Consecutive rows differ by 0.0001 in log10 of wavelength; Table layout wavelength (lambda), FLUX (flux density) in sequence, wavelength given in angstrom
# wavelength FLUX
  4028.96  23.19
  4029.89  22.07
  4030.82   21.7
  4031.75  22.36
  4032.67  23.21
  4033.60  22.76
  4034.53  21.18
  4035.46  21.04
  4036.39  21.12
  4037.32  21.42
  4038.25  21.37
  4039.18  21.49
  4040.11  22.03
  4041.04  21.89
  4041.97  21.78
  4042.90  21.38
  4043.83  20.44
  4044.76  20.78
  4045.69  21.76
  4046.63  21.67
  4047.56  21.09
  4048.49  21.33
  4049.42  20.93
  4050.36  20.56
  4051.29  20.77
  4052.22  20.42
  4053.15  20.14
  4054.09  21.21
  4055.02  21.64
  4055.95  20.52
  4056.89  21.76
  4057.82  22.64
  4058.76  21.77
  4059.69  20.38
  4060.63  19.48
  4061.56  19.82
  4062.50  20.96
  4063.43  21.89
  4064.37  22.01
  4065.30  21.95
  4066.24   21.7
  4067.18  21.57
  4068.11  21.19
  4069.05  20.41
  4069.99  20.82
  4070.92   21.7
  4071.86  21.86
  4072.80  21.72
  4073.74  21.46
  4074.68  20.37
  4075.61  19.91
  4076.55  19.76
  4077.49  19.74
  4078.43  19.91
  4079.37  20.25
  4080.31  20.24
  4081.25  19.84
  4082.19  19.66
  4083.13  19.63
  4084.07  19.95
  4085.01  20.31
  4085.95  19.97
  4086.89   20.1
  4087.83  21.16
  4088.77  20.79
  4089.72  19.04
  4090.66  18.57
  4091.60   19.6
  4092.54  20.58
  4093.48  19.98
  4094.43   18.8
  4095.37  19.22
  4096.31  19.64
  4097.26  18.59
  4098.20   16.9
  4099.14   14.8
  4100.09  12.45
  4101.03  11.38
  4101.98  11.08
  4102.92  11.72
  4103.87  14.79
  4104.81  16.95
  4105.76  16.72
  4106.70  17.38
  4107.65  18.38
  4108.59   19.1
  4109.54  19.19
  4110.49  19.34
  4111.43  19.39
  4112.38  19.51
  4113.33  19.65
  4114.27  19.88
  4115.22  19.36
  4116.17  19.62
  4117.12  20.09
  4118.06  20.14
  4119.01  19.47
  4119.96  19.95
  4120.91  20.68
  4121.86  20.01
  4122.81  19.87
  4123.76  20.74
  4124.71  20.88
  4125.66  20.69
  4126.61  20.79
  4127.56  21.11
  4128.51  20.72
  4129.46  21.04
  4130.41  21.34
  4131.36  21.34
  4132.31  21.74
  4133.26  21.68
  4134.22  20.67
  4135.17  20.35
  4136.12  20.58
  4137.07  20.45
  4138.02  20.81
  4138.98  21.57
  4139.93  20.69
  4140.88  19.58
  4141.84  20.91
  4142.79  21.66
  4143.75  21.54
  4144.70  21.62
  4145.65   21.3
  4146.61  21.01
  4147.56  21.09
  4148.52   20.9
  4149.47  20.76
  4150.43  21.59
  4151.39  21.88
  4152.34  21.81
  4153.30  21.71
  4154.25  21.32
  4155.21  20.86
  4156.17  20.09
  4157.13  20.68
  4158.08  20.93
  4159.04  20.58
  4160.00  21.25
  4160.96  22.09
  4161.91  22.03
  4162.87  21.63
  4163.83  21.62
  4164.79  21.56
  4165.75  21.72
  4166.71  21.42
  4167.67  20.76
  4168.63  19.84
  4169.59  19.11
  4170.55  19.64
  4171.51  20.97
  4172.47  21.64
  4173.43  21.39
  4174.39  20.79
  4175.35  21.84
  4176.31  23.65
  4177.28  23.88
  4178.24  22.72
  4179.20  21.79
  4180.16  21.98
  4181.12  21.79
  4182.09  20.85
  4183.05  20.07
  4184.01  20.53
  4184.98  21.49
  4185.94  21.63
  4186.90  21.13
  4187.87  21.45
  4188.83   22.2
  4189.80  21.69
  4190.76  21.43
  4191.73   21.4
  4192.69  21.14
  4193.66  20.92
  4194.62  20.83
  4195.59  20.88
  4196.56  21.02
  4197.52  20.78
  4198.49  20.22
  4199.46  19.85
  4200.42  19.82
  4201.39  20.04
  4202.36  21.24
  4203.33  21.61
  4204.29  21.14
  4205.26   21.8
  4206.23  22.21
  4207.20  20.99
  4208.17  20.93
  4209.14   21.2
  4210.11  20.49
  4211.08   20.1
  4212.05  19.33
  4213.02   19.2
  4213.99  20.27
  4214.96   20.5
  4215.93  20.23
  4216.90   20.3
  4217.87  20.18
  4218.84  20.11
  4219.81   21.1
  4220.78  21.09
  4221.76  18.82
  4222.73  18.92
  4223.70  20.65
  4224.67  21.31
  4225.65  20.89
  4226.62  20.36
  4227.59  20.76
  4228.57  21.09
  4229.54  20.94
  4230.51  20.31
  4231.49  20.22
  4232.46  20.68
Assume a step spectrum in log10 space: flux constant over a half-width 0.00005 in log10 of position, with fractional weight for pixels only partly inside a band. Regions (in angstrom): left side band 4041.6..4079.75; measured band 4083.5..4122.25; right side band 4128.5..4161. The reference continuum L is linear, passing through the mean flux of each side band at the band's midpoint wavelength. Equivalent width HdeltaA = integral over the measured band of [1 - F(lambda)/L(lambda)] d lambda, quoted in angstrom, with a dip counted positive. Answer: 4.9 angstrom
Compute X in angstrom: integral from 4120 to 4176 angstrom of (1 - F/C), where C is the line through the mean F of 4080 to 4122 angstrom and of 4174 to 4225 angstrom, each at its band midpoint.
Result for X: -3.8 angstrom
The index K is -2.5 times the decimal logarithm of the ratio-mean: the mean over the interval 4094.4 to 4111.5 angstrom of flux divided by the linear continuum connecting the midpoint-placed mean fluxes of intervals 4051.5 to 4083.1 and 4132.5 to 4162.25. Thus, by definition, 0.259 mag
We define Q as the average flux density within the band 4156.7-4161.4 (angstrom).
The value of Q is 21.1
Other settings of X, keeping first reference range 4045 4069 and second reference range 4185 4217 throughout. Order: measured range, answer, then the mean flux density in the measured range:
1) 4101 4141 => 3.08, 19.4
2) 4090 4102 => 2.15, 17.3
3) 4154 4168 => -0.20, 21.2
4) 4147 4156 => -0.14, 21.3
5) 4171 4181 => -0.54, 22.1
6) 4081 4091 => 0.55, 19.9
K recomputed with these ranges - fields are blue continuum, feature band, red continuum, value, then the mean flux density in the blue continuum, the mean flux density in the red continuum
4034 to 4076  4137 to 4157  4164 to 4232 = -0.004 mag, 21.2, 20.9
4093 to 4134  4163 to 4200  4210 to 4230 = -0.080 mag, 18.8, 20.3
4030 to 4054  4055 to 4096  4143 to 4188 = 0.043 mag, 21.4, 21.3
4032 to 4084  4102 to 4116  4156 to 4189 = 0.191 mag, 21.1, 21.3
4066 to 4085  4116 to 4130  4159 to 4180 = 0.032 mag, 20.6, 21.5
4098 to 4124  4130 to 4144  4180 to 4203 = -0.118 mag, 17.8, 21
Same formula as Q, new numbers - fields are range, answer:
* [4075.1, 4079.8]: 19.9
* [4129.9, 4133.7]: 21.5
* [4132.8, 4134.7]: 21.1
